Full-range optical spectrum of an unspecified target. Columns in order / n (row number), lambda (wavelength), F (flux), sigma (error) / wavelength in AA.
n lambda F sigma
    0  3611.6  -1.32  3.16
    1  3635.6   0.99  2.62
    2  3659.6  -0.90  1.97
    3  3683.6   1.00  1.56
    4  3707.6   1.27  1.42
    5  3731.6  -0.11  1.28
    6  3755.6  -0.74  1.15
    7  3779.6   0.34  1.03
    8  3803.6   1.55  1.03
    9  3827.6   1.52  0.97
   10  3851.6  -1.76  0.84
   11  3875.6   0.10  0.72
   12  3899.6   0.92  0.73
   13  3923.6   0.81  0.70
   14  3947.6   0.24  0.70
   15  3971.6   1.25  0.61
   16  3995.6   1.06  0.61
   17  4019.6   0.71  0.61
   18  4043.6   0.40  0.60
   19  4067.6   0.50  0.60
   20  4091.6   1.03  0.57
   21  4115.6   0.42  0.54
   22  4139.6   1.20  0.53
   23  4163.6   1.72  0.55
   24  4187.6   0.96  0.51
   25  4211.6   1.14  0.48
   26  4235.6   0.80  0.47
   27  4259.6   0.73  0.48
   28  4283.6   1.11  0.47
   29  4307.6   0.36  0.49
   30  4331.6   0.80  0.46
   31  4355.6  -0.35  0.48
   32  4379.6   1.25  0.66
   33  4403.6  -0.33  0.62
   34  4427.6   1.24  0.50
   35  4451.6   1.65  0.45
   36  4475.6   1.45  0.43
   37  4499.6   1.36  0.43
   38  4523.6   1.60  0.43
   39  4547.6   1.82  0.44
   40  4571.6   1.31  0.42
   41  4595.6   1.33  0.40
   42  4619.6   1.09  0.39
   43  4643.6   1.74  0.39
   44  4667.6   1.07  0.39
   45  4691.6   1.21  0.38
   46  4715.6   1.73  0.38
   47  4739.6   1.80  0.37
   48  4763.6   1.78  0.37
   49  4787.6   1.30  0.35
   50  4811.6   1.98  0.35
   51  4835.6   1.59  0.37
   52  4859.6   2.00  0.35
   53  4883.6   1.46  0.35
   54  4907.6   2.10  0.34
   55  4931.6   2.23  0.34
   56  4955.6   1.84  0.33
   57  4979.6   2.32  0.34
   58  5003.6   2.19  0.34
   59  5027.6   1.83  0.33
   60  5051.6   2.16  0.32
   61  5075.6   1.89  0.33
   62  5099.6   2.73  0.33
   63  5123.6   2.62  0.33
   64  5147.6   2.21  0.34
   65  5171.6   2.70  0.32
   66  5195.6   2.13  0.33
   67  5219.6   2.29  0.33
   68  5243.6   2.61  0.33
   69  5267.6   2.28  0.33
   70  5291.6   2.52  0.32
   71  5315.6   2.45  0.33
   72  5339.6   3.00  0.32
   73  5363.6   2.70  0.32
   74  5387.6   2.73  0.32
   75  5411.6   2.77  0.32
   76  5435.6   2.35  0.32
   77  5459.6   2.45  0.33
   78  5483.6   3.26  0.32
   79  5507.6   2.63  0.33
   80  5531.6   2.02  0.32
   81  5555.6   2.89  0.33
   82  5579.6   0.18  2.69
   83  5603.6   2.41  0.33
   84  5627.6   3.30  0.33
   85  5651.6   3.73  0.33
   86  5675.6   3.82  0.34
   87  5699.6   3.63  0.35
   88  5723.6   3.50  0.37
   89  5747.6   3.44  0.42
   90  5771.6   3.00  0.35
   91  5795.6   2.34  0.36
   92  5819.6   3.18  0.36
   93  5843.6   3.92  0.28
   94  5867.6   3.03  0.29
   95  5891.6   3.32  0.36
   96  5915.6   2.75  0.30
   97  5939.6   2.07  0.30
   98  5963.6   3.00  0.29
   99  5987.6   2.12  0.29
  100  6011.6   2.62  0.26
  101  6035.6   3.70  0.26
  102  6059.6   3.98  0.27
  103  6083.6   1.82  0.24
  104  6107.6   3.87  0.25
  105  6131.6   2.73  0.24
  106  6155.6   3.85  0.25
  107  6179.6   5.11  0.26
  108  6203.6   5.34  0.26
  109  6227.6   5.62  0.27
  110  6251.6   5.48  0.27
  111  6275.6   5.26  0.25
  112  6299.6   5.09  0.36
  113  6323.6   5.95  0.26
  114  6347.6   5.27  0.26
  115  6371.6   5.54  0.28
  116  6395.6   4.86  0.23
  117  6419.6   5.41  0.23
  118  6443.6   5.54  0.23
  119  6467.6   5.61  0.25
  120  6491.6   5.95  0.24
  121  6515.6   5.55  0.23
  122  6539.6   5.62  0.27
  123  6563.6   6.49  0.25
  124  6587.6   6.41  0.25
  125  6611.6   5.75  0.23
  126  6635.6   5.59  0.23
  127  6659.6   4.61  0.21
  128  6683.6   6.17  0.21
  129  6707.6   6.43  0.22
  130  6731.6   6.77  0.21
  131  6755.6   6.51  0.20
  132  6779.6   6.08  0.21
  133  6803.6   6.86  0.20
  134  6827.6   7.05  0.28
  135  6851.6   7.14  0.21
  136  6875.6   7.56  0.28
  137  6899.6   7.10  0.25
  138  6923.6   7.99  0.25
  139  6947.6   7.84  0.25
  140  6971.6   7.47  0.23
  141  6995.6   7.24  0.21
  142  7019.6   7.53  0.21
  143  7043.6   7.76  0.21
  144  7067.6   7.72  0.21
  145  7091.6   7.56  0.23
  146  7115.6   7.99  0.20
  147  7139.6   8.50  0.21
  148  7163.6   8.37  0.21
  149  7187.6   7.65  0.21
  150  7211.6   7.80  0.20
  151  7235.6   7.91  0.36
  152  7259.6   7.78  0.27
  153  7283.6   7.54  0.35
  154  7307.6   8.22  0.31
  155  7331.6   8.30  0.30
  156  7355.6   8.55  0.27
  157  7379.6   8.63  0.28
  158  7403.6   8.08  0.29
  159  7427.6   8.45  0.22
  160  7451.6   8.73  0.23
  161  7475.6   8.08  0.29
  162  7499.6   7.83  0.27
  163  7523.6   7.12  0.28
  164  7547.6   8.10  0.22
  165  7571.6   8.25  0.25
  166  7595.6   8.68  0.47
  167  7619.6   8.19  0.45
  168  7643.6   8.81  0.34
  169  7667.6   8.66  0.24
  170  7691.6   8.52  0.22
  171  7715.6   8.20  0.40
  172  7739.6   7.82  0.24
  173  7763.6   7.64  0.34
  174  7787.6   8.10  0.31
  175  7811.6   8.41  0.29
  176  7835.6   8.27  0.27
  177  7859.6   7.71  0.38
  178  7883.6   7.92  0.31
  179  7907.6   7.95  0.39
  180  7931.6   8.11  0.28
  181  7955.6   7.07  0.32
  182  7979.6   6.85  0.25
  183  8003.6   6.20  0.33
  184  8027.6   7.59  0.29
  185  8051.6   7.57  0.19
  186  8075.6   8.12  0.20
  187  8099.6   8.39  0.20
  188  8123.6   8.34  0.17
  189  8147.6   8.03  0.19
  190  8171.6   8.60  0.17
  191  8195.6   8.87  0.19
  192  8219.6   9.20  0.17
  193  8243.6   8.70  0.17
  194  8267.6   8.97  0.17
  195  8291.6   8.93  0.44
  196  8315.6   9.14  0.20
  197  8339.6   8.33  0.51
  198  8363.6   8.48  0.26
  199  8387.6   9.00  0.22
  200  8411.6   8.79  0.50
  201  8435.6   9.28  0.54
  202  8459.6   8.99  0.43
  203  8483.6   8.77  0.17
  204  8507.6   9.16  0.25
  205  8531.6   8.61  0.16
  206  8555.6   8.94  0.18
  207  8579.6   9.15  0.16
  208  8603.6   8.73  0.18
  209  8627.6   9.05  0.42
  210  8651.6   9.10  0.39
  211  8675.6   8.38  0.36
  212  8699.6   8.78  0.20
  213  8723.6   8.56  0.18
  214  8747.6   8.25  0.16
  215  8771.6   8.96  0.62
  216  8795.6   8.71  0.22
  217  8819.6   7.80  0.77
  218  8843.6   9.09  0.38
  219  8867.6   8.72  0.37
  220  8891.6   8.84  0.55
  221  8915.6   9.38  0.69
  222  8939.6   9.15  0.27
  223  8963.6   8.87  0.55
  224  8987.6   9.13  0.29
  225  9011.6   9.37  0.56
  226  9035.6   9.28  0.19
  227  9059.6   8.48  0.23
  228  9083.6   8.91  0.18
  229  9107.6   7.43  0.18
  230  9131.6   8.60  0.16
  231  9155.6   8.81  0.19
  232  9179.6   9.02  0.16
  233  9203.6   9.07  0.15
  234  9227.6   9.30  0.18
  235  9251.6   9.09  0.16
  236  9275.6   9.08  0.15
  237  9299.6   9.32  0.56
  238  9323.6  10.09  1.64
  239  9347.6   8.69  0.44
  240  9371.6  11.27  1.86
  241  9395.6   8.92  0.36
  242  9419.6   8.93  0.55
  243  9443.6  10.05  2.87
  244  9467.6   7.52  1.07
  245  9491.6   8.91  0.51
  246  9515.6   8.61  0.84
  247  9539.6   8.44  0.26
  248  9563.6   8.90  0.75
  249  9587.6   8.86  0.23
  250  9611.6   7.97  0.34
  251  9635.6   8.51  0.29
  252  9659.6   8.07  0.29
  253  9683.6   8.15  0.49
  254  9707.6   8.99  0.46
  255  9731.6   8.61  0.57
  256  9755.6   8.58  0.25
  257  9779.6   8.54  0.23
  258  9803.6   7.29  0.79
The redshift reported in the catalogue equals 0.55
